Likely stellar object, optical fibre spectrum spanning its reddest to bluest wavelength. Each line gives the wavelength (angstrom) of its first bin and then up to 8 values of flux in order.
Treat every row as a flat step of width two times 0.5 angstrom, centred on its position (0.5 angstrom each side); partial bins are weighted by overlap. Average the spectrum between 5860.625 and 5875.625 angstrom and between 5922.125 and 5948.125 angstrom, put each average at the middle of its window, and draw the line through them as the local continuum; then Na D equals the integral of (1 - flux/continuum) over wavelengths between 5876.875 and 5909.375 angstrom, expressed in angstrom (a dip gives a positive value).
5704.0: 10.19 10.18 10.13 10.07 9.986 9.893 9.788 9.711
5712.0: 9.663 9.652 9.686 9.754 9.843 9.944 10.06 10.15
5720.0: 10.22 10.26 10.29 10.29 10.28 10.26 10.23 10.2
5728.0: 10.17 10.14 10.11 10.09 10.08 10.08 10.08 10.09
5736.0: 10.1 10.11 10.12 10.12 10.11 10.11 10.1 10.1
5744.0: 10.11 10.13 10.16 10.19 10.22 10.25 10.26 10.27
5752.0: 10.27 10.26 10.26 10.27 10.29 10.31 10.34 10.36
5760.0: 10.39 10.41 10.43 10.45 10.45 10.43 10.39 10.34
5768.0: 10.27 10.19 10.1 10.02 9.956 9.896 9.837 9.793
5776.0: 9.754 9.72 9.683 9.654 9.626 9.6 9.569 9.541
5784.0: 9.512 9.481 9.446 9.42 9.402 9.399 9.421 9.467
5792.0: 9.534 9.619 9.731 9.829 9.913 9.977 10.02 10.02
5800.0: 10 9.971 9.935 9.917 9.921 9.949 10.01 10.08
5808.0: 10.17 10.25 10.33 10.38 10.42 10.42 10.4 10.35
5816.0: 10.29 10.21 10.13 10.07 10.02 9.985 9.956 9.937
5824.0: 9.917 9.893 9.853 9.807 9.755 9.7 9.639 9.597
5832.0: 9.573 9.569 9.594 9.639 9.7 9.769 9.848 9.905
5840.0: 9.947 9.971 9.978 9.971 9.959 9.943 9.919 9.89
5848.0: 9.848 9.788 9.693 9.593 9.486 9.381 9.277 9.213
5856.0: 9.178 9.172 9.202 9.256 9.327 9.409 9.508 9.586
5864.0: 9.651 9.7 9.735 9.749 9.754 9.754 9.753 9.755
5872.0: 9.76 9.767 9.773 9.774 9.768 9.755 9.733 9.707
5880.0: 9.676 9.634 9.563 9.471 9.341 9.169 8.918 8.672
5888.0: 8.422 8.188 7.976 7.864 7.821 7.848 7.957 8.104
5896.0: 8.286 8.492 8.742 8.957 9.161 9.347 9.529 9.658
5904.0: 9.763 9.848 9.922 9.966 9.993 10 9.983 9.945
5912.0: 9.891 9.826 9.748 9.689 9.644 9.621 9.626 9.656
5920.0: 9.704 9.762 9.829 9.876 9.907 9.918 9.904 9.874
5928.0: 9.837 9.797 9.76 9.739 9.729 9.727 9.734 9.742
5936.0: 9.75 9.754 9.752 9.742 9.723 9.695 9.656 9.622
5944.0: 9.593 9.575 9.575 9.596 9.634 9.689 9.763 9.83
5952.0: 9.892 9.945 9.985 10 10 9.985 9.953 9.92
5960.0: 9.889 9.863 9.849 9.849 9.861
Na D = 2.2 angstrom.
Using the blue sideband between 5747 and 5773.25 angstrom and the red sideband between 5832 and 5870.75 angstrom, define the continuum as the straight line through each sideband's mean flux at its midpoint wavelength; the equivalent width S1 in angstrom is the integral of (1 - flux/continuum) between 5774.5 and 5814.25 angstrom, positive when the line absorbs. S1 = 0.8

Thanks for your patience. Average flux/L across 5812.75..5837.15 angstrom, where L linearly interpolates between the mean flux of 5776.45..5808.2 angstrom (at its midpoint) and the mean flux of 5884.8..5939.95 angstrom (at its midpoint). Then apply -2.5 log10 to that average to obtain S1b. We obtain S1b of -0.03 mag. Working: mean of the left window 9.73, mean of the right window 9.39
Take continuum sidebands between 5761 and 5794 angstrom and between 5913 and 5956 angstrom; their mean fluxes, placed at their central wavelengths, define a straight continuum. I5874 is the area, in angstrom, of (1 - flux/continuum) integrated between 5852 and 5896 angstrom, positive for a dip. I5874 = 2.5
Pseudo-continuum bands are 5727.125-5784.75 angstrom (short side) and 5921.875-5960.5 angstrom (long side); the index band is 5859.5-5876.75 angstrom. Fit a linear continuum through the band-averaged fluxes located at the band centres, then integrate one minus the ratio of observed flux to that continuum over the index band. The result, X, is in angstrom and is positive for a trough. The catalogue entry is 0.4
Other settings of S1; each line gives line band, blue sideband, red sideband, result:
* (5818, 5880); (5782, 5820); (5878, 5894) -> -2.8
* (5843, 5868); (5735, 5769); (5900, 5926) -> 0.9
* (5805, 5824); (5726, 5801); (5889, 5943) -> -0.7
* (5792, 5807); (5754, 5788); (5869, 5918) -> -0.1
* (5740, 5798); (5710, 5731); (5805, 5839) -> 0.2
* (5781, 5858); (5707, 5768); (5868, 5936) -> -0.2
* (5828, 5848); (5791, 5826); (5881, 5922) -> 0.0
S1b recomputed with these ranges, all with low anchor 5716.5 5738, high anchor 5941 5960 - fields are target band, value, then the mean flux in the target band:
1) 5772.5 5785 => 0.04 mag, 9.67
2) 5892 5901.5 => 0.16 mag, 8.51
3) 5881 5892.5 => 0.14 mag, 8.71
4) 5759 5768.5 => -0.03 mag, 10.4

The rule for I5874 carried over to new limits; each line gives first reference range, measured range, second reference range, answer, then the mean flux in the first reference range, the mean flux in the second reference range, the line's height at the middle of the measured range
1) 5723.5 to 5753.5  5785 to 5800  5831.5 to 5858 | 0.4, 10.2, 9.68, 9.91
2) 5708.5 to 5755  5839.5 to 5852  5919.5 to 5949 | 0.0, 10.1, 9.74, 9.9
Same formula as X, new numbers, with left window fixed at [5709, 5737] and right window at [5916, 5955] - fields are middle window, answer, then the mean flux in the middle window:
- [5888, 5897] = 1.6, 8.06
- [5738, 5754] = -0.3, 10.2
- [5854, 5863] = 0.5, 9.3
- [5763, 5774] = -0.2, 10.2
